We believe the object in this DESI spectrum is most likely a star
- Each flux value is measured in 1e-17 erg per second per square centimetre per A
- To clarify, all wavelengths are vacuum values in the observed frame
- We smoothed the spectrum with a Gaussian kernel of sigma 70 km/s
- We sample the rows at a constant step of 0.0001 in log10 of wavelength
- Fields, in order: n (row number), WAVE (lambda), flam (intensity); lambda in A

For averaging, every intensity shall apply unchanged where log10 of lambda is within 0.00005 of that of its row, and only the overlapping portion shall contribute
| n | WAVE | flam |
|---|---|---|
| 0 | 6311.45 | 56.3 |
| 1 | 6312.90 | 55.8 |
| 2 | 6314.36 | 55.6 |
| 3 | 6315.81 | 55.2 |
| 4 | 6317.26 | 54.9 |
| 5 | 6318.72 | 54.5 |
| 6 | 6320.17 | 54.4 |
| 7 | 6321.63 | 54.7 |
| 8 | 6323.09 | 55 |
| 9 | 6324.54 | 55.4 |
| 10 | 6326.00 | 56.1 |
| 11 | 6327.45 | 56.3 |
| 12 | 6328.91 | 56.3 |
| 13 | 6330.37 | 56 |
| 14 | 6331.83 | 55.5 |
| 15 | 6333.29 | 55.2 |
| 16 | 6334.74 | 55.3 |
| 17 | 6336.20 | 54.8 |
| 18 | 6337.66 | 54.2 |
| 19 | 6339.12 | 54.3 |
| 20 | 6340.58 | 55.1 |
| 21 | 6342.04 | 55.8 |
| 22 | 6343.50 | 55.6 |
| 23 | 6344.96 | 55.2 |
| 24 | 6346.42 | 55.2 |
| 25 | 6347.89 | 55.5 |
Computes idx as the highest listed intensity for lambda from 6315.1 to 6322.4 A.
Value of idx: 55.2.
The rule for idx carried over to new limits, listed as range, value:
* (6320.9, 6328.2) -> 56.3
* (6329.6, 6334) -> 56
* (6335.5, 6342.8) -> 55.8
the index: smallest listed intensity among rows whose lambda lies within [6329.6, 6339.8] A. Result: 54.2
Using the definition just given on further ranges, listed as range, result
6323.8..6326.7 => 55.4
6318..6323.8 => 54.4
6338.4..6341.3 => 54.3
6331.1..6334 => 55.2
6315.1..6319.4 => 54.5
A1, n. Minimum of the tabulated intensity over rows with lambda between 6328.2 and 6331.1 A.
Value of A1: 56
